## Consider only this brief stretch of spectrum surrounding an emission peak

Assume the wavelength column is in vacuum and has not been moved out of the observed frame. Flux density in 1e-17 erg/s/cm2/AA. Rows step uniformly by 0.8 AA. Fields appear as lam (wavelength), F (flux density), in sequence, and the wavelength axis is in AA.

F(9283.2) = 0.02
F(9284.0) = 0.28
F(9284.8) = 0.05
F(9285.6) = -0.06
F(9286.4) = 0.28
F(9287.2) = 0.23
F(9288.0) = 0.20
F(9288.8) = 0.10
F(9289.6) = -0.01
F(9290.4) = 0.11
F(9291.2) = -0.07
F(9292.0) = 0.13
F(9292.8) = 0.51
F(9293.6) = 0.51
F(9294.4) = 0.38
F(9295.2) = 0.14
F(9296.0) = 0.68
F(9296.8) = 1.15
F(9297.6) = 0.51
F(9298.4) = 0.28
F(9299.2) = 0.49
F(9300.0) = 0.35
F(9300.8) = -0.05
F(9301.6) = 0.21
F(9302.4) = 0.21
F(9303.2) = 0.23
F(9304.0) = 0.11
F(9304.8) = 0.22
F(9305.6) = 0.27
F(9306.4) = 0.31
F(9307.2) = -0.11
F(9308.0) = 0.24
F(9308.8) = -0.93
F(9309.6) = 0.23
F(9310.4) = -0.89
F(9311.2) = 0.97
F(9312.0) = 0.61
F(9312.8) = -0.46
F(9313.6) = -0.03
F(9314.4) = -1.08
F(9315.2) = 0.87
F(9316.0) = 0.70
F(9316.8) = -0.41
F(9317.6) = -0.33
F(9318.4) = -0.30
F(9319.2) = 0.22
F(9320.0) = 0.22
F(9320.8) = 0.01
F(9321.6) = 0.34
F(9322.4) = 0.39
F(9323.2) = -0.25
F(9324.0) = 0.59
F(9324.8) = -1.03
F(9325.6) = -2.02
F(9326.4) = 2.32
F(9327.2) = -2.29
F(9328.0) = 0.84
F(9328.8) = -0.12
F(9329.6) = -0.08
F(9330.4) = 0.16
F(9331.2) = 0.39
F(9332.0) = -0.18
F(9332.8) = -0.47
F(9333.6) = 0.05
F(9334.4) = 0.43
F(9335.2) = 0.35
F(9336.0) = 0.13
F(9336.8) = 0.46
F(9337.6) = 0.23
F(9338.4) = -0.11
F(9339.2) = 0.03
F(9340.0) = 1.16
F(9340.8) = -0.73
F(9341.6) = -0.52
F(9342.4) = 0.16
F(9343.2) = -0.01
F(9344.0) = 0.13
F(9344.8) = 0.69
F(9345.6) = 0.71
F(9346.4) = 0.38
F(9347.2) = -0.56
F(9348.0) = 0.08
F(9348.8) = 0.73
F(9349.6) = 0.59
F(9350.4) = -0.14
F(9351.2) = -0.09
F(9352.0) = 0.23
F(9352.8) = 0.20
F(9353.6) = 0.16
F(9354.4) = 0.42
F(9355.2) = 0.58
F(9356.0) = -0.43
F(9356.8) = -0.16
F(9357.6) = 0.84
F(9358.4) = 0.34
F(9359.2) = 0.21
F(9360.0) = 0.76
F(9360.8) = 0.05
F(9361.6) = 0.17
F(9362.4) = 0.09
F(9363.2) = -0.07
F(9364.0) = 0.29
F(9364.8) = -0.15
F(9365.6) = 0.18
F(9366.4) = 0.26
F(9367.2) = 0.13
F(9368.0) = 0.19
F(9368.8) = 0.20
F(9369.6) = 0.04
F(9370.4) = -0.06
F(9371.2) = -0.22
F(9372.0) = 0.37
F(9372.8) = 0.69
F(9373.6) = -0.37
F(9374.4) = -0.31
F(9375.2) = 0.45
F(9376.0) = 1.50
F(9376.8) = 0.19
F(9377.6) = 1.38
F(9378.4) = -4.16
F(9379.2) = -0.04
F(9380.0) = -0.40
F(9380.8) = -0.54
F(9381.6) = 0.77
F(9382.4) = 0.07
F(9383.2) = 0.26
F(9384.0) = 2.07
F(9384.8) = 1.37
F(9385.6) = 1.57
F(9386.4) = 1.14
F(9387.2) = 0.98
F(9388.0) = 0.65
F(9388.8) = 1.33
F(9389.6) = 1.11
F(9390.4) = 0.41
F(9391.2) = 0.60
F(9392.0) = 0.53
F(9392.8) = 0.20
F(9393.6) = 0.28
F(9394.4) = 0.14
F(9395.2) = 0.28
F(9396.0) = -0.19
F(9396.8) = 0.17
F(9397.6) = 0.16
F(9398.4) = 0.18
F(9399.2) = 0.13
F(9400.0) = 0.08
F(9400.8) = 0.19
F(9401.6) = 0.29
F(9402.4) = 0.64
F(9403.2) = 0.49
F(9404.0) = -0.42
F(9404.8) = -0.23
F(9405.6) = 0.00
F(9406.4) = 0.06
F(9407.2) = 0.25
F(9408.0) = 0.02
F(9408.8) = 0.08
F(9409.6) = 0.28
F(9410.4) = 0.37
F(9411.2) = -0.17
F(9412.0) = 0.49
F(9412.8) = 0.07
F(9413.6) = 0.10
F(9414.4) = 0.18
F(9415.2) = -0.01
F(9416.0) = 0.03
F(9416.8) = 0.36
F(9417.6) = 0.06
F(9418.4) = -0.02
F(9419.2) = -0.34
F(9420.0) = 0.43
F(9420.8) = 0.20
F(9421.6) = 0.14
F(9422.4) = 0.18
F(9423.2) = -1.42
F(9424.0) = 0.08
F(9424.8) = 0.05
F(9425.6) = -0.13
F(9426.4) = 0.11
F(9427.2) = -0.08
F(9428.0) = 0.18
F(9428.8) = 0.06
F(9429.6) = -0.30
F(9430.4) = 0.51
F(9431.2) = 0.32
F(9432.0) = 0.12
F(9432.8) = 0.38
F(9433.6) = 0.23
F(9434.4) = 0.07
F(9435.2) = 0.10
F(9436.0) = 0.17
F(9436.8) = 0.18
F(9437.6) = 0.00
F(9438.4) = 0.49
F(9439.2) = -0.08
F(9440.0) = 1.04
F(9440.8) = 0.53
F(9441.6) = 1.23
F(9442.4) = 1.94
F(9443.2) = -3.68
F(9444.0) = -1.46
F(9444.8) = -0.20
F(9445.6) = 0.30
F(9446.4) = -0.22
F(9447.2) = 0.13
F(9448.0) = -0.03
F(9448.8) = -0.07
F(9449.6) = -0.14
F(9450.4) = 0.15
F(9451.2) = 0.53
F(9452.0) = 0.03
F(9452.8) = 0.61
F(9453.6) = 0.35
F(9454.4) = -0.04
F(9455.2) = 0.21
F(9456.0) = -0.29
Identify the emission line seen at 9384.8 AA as [O III] 5007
